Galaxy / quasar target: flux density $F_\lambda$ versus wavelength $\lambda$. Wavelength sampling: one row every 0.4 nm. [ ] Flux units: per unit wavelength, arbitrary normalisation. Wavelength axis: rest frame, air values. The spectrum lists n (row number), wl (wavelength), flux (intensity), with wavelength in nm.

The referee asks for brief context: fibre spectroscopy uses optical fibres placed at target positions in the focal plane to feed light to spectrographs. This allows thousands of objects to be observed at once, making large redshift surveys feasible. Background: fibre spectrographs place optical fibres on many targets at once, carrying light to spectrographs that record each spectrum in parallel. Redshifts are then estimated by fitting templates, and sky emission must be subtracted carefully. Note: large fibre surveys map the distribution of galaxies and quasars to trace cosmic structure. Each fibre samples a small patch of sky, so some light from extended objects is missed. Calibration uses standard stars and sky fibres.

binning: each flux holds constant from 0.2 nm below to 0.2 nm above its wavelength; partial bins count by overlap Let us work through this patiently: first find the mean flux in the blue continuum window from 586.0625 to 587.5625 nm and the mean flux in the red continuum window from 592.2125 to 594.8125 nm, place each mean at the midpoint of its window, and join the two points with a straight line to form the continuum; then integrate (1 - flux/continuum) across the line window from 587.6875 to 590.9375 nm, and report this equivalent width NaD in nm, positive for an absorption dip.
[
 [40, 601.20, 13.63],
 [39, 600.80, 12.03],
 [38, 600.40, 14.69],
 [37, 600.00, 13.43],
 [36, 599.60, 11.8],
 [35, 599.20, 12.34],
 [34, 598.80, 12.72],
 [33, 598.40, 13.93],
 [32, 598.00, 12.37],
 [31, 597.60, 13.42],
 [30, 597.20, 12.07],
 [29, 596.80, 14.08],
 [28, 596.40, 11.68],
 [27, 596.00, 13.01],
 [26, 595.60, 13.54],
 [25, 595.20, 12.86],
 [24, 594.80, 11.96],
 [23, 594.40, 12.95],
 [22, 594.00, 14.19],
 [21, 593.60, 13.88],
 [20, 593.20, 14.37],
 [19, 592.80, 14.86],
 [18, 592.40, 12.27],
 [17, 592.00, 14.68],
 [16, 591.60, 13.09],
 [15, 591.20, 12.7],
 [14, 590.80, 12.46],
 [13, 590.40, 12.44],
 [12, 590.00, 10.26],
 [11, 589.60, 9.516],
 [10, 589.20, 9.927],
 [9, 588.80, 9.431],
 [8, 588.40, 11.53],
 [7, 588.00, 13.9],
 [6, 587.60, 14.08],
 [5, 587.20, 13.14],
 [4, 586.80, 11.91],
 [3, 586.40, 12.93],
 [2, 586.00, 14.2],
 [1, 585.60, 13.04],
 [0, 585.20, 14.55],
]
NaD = 0.48 nm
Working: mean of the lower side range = 13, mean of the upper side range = 13.6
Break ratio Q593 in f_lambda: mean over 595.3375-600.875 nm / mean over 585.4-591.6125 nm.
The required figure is 1.07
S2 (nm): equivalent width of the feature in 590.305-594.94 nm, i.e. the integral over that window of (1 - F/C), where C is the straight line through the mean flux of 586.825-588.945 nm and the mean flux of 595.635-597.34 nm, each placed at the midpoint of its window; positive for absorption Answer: -0.26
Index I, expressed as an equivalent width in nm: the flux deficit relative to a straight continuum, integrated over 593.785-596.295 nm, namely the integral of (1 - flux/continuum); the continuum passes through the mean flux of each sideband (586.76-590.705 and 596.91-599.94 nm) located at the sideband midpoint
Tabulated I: -0.14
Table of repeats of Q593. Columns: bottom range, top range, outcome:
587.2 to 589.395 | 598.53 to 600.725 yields 1.09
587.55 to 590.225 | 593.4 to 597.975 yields 1.18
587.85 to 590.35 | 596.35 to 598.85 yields 1.20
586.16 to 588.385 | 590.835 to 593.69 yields 1.04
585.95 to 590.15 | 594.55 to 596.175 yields 1.09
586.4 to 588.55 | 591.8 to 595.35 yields 1.05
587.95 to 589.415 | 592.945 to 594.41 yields 1.28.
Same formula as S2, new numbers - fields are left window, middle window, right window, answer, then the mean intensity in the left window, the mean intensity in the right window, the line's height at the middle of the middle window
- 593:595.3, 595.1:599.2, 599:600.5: 0.07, 13.4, 13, 13.2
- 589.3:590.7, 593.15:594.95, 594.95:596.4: -0.17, 10.8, 12.9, 12.3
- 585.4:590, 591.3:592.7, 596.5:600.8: -0.11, 12.1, 13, 12.4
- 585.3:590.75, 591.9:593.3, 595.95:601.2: -0.17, 12.1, 12.9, 12.4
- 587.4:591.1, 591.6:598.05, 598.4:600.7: -0.49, 11.5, 13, 12.3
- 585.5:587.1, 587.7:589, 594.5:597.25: 0.12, 13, 12.8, 13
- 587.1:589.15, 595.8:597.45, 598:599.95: -0.02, 12.2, 12.7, 12.6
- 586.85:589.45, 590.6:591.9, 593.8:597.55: -0.06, 11.9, 12.9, 12.4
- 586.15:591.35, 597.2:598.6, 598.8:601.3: -0.04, 11.9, 12.9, 12.7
